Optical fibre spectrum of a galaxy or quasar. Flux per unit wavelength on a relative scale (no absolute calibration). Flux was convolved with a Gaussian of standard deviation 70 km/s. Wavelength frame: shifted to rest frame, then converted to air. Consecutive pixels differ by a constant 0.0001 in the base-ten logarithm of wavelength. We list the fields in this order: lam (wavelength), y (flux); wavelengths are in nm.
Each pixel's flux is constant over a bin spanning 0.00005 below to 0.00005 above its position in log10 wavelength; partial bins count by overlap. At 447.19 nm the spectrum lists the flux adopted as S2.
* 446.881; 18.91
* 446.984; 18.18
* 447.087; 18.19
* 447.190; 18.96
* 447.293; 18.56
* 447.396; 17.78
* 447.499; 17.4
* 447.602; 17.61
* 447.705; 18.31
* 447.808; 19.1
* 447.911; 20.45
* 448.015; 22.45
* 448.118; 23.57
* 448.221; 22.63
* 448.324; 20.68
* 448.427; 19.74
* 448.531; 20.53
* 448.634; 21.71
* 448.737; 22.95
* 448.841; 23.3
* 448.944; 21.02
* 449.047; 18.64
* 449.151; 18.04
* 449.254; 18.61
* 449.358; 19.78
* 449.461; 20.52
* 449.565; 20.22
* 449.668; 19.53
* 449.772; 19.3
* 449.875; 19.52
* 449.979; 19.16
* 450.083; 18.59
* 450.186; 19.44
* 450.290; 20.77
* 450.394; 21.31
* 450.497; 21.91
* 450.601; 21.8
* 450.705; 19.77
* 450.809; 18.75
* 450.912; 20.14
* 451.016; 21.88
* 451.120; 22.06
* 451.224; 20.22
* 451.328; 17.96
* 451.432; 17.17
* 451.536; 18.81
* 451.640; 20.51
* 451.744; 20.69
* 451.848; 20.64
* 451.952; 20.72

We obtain 18.96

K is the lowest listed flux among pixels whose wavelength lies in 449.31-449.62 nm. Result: 19.78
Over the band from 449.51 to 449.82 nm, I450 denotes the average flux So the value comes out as 19.7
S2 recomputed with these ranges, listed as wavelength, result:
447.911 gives 20.45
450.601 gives 21.8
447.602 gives 17.61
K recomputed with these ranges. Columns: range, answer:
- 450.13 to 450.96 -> 18.75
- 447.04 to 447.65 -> 17.4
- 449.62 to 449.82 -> 19.3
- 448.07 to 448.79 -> 19.74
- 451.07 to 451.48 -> 17.17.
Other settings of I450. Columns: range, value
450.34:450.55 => 21.6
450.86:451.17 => 21.4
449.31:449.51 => 20.2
